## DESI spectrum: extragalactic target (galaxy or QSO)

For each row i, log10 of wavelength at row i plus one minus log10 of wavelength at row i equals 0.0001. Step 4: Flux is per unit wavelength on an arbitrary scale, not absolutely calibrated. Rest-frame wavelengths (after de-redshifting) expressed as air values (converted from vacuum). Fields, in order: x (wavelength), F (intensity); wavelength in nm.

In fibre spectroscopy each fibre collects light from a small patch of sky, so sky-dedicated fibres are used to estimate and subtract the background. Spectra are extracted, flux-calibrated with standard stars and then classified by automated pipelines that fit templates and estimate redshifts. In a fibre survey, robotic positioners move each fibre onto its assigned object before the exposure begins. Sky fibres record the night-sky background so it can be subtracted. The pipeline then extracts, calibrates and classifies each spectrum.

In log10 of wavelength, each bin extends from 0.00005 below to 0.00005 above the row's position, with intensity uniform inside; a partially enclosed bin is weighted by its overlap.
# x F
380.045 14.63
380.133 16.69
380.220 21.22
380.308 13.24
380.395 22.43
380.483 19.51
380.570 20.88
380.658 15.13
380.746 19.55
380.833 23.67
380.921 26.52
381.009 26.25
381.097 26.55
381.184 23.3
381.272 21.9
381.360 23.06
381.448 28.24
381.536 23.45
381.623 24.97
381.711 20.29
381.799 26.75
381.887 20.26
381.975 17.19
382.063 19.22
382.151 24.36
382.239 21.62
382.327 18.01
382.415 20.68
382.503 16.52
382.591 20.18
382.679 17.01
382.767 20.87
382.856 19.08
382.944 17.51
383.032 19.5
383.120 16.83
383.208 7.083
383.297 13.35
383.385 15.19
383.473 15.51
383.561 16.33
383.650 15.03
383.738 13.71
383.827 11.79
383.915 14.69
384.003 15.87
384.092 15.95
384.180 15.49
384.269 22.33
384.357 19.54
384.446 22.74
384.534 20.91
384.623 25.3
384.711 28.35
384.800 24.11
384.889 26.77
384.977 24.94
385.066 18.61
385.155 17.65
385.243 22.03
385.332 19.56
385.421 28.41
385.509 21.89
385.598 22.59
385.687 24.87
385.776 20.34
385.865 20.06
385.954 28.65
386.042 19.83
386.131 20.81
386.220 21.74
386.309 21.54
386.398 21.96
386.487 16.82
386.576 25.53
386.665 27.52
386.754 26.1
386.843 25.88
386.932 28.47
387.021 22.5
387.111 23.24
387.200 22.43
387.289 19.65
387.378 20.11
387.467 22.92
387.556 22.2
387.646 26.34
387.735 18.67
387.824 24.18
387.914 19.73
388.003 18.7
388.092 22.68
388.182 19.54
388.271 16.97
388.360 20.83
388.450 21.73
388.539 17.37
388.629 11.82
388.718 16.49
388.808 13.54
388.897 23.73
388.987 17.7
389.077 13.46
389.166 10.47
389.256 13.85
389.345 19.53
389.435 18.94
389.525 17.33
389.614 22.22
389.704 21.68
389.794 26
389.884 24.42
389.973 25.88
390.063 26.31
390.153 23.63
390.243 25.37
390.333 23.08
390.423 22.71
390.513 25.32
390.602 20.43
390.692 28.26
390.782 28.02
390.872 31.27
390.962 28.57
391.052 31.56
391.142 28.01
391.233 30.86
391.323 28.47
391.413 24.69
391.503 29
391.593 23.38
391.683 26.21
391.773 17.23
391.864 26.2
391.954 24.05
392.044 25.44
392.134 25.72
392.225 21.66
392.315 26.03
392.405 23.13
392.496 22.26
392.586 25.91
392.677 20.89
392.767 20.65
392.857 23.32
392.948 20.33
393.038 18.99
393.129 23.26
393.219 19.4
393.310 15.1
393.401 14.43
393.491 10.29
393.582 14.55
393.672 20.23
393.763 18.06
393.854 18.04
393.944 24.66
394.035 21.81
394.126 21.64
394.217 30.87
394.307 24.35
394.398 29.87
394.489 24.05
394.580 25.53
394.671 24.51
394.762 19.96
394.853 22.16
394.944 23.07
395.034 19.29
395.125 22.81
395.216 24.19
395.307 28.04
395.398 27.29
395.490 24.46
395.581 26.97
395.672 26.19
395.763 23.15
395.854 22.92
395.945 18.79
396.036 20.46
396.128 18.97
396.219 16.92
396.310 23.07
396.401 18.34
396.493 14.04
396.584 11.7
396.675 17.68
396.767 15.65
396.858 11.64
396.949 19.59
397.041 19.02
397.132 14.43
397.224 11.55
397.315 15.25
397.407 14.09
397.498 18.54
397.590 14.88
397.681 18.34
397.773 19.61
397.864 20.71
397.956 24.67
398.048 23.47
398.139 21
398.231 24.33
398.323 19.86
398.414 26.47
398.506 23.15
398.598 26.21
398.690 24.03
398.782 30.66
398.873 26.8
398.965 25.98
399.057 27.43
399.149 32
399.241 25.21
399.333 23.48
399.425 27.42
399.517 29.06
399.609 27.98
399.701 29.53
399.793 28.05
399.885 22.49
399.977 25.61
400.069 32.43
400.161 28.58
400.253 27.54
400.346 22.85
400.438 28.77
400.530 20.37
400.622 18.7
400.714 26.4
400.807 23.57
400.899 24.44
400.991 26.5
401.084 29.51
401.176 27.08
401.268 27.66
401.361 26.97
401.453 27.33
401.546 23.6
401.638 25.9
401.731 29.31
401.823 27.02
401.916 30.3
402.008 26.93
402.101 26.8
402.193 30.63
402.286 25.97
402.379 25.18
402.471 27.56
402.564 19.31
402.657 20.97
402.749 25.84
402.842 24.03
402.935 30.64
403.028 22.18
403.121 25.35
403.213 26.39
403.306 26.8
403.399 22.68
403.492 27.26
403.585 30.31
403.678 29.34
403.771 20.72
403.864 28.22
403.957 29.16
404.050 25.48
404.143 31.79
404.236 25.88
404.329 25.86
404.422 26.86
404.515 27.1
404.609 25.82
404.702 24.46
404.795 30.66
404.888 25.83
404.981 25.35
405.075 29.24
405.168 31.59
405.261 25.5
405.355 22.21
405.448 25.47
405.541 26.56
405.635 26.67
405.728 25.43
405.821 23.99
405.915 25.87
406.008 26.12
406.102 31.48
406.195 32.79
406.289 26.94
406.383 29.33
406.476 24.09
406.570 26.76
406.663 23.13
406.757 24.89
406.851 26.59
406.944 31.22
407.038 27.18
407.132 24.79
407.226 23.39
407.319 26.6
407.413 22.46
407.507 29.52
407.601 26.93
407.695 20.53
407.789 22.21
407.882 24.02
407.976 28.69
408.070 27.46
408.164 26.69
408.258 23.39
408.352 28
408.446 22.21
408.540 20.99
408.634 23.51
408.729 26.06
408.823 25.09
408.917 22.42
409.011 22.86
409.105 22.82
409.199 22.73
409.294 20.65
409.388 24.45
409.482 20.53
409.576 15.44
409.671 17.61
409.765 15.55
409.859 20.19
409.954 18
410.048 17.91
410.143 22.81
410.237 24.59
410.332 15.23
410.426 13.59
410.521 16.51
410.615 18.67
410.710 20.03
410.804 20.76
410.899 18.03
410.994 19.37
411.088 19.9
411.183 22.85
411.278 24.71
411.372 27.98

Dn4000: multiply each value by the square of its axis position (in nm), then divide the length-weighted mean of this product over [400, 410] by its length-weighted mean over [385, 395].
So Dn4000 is 1.2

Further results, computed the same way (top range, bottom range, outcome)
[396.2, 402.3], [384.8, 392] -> 1.10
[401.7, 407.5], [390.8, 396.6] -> 1.23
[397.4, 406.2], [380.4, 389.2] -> 1.37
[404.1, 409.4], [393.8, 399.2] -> 1.25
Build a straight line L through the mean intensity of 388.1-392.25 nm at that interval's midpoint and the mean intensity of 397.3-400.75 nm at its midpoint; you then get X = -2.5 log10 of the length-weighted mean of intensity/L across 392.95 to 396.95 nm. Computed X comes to 0.13 mag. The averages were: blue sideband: 22.6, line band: 20.8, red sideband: 24.3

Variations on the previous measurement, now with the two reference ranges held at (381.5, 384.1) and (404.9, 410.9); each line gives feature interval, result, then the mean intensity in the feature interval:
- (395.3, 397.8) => 0.13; 18.8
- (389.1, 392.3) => -0.21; 24.1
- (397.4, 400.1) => -0.13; 24.6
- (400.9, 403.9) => -0.17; 26.3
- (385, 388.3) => -0.18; 22.2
